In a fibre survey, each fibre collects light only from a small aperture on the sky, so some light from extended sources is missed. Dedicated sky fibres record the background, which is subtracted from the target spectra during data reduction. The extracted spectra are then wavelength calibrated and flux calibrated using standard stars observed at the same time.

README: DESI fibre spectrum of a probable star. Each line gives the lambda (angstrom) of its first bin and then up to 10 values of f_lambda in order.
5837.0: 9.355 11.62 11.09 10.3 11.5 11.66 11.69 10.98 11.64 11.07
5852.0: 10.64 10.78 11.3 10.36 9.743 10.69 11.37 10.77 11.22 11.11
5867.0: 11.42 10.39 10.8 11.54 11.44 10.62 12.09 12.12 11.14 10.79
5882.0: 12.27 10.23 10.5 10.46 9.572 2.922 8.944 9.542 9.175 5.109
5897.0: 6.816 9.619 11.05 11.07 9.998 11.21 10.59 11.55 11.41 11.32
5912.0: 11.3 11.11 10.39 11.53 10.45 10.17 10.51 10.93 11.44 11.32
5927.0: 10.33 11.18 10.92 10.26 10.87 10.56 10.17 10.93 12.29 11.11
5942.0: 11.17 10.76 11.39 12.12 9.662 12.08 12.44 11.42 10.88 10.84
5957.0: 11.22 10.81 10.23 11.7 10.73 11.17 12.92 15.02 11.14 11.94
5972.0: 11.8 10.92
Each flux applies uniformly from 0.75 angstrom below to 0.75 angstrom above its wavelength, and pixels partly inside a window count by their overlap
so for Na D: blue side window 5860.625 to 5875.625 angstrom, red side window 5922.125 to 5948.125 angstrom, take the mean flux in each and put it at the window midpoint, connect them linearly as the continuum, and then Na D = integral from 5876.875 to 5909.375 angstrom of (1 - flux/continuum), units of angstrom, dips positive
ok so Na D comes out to 3.7 angstrom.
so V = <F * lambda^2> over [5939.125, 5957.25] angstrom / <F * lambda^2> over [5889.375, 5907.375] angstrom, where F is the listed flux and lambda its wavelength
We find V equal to 1.3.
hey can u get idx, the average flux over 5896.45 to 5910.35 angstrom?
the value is 10.5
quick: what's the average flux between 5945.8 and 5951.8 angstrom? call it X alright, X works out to 11.6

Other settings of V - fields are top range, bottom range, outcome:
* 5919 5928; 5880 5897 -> 1.23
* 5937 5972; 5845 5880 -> 1.07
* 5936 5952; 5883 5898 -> 1.39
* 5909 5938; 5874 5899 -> 1.15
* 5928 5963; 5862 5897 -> 1.12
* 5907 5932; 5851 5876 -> 1.02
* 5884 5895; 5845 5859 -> 0.81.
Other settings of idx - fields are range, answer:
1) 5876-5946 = 10.4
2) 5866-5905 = 10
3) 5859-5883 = 11.2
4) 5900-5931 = 10.9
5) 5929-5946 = 11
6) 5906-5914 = 11.3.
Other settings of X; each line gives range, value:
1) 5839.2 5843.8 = 11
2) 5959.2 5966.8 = 11.4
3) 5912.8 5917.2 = 11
